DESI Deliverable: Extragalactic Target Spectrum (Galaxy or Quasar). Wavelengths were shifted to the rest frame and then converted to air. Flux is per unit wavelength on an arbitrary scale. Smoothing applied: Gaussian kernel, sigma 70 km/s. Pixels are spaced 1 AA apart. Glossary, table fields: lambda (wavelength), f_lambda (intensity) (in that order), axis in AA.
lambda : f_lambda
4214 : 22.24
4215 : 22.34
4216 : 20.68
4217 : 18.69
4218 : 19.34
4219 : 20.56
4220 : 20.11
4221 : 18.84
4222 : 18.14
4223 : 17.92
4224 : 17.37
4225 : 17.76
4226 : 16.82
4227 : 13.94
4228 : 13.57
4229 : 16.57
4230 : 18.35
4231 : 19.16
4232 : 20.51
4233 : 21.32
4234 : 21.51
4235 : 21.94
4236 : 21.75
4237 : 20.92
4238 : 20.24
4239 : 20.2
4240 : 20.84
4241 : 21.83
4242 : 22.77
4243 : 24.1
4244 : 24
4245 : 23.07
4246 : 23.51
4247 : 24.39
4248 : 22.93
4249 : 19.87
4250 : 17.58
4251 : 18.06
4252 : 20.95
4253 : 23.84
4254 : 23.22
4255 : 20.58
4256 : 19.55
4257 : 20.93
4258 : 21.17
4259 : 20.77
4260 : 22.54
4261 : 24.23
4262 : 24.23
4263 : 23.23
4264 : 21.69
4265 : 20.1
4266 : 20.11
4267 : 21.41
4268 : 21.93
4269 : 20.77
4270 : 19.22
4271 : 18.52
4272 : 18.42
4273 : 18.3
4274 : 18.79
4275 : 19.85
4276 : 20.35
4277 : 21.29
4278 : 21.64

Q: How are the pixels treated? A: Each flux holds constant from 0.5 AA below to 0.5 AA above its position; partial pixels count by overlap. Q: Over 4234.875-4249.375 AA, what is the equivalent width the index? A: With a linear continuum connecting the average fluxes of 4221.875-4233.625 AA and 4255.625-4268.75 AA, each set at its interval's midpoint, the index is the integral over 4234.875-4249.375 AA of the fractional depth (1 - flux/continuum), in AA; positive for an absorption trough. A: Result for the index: -2.1 AA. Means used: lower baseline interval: 17.6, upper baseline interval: 21.7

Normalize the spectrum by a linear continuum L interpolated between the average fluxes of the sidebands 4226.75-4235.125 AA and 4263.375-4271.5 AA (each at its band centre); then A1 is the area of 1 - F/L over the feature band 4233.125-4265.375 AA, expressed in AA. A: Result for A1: -3.7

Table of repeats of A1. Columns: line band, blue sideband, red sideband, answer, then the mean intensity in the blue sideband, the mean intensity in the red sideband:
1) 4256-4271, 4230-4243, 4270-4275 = -1.6 AA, 21.1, 18.7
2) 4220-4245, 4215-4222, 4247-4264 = 1.0 AA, 19.8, 21.6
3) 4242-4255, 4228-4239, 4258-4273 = -1.0 AA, 19.9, 21.1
